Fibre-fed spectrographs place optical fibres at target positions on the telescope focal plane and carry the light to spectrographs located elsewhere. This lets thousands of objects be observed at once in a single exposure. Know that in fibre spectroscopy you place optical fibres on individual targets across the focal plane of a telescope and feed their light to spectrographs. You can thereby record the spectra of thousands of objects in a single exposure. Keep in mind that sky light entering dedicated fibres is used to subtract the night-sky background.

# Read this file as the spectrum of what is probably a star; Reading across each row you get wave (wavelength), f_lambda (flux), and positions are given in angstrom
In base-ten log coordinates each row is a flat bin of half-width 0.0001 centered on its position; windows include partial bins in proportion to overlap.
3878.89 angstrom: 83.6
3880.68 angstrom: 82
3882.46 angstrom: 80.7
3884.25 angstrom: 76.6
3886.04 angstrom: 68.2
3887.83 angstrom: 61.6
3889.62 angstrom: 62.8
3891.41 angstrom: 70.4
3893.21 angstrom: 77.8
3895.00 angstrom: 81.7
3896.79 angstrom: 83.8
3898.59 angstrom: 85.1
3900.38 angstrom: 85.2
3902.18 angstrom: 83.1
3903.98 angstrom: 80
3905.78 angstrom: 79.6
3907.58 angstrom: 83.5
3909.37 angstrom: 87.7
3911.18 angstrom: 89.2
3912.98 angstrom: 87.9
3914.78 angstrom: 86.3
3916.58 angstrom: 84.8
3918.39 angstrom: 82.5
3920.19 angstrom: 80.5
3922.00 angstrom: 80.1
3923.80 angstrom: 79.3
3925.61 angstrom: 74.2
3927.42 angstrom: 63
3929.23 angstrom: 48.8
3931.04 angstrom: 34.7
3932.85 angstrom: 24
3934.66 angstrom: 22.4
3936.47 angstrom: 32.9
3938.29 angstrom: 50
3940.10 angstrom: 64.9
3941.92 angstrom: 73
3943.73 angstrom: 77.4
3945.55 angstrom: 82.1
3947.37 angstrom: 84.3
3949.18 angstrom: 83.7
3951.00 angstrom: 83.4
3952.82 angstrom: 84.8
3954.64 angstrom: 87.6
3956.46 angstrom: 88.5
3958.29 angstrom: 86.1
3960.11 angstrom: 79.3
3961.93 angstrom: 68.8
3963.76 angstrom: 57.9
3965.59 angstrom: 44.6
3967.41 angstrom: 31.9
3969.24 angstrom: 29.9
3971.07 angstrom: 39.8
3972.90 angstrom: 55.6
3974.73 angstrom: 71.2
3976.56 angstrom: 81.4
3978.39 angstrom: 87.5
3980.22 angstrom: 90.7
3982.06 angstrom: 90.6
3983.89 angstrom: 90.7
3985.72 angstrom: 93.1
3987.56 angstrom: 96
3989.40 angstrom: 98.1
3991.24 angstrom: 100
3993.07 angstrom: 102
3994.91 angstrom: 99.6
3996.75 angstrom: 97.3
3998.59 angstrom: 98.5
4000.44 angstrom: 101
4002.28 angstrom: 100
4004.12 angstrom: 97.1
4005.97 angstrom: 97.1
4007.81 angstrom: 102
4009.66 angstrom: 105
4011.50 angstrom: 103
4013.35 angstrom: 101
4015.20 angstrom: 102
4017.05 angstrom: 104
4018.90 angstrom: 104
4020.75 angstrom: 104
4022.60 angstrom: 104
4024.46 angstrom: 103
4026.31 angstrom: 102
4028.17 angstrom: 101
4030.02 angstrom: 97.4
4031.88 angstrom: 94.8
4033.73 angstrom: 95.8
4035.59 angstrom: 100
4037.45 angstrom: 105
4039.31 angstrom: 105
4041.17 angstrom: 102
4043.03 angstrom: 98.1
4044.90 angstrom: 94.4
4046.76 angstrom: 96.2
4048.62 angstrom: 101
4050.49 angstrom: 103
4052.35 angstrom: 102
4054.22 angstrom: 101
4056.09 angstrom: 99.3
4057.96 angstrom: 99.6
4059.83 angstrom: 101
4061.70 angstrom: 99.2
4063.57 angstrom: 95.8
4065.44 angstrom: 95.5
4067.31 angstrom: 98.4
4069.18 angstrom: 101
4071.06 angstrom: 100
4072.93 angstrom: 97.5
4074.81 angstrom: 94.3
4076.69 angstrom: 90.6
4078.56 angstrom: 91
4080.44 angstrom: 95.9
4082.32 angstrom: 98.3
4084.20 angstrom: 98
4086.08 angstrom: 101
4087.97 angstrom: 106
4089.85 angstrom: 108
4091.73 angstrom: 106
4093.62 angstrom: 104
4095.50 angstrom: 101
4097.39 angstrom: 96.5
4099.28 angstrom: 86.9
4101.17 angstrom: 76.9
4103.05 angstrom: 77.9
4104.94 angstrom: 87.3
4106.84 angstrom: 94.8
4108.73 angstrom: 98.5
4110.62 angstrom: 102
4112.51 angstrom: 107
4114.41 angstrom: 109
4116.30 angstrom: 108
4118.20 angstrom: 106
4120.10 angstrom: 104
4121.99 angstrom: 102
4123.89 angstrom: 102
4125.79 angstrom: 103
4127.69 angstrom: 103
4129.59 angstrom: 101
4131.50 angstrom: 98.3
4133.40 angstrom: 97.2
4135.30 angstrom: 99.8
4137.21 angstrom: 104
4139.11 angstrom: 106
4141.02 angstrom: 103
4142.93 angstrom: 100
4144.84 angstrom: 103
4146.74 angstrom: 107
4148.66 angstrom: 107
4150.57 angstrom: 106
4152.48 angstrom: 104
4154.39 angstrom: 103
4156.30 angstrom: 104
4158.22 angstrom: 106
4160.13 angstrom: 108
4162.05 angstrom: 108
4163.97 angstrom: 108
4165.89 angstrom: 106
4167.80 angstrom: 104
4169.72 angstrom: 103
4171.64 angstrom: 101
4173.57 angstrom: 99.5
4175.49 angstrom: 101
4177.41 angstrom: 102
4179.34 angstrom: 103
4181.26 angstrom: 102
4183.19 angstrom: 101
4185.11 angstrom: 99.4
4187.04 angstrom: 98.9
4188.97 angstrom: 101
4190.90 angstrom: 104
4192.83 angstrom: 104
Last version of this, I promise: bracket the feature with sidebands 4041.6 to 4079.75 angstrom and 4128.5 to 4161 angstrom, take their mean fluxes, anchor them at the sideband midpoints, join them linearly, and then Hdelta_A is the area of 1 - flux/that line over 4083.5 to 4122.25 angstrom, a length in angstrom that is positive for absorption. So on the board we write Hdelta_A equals 0.6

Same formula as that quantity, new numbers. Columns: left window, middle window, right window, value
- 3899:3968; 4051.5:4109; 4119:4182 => -2.50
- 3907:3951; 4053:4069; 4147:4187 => -1.91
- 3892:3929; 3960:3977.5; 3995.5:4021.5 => 7.15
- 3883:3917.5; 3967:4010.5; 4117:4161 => 1.20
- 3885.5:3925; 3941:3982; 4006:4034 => 8.48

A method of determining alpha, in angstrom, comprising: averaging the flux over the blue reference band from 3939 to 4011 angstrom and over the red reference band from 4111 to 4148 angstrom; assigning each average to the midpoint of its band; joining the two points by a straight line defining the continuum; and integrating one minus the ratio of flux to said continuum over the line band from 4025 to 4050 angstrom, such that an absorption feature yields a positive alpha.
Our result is -2.43 angstrom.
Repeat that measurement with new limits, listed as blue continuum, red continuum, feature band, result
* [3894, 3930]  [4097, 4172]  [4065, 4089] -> -0.4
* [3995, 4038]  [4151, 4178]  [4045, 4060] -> 0.2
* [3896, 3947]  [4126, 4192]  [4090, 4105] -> 0.2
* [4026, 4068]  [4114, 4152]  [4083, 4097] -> -0.2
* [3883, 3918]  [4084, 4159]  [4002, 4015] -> -1.5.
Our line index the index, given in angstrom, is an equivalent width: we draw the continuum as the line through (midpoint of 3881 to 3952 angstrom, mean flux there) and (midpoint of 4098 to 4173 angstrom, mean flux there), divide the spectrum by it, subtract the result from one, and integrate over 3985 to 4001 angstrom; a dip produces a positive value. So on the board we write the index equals -3.1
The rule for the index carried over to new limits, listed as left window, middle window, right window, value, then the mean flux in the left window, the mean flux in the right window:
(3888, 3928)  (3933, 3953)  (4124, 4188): 4.5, 80.2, 103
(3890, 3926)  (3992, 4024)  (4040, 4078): -2.9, 82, 98.5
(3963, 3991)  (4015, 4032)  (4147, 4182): -4.8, 71.4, 104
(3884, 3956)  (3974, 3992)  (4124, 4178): -2.0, 72.8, 103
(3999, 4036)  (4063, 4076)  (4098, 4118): 0.0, 101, 95.3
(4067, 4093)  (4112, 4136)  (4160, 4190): -0.6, 99.1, 103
